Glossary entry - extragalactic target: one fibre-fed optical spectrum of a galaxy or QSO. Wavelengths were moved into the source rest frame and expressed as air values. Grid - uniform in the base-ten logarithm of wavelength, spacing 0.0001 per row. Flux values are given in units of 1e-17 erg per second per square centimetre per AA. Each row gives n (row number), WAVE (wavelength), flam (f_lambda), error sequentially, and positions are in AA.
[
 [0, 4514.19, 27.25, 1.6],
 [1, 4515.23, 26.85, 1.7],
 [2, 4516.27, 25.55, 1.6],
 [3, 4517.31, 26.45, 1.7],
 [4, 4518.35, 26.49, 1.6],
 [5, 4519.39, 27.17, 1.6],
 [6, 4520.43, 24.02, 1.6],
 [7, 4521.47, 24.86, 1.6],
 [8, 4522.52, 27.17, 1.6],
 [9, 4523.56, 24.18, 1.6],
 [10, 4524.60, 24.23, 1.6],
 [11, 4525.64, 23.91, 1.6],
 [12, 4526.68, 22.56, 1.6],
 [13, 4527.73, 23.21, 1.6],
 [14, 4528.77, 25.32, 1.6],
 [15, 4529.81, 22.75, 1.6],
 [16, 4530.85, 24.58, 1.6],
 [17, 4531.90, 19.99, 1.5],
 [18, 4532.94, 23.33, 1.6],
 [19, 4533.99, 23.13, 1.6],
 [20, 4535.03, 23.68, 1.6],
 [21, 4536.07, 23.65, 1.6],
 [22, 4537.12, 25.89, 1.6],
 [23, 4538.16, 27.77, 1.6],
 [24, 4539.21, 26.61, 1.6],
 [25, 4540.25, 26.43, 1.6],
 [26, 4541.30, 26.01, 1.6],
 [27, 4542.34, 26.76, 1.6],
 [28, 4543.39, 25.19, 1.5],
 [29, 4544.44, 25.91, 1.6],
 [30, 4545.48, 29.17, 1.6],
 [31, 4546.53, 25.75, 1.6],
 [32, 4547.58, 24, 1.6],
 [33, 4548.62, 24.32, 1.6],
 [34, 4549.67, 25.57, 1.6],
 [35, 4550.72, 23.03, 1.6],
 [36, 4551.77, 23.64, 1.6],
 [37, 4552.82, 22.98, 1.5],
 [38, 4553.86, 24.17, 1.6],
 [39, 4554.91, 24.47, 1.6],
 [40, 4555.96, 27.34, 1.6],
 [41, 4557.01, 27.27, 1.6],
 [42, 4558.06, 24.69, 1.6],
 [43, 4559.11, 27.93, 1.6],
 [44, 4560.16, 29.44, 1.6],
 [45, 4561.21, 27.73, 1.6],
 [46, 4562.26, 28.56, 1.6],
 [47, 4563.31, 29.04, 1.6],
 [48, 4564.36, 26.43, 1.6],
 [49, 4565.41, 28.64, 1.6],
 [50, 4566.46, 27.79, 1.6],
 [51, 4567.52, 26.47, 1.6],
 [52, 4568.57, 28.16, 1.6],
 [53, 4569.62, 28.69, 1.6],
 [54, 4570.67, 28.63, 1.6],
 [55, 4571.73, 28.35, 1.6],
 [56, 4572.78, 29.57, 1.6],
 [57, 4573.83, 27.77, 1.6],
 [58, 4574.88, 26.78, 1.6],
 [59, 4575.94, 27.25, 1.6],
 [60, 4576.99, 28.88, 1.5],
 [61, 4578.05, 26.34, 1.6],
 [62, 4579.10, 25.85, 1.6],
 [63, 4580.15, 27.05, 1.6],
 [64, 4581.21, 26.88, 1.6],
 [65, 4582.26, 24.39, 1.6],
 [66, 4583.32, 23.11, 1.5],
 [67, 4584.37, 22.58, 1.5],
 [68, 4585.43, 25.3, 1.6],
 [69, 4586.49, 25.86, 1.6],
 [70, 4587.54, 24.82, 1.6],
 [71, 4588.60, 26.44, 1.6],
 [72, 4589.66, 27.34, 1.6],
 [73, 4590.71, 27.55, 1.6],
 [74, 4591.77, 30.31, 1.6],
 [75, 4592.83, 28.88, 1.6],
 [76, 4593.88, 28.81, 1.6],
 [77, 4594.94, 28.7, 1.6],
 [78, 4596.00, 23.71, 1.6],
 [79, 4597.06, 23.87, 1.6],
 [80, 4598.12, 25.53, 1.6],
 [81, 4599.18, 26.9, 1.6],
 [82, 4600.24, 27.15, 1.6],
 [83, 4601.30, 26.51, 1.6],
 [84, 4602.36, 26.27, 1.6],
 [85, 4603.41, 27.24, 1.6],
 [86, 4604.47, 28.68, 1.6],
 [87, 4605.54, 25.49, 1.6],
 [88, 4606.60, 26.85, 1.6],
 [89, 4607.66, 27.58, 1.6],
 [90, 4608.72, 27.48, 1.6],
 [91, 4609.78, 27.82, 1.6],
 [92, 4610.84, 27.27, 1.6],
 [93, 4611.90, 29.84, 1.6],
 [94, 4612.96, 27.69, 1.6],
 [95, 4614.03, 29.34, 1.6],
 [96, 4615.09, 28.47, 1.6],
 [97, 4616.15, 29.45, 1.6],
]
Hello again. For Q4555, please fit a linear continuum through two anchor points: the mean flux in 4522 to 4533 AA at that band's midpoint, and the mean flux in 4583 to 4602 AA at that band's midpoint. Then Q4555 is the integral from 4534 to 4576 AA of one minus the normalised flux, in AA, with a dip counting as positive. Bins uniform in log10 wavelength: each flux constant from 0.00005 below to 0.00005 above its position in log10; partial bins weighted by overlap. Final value -2.7 AA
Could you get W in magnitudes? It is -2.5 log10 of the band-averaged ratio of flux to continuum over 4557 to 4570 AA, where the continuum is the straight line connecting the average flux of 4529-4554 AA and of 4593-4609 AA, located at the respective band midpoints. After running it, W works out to -0.09 mag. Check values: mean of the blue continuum 24.8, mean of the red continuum 26.8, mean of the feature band 27.8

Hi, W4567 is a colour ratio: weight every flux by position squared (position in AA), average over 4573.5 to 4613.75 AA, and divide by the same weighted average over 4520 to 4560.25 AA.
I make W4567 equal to 1.1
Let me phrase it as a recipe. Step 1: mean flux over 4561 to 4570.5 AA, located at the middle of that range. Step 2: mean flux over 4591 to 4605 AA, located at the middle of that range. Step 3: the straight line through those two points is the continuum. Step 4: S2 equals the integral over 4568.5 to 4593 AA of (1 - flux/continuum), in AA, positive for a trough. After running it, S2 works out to 0.62 AA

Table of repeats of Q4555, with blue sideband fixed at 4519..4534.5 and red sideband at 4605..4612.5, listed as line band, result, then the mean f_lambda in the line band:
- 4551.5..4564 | -0.58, 26.5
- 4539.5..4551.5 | -0.41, 25.6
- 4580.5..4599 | 0.36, 26.1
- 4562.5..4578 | -1.29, 28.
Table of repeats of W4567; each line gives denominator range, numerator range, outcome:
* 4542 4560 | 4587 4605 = 1.08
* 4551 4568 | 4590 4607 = 1.03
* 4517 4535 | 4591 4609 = 1.15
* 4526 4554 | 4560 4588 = 1.11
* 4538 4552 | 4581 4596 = 1.05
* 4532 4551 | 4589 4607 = 1.10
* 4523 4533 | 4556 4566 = 1.20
